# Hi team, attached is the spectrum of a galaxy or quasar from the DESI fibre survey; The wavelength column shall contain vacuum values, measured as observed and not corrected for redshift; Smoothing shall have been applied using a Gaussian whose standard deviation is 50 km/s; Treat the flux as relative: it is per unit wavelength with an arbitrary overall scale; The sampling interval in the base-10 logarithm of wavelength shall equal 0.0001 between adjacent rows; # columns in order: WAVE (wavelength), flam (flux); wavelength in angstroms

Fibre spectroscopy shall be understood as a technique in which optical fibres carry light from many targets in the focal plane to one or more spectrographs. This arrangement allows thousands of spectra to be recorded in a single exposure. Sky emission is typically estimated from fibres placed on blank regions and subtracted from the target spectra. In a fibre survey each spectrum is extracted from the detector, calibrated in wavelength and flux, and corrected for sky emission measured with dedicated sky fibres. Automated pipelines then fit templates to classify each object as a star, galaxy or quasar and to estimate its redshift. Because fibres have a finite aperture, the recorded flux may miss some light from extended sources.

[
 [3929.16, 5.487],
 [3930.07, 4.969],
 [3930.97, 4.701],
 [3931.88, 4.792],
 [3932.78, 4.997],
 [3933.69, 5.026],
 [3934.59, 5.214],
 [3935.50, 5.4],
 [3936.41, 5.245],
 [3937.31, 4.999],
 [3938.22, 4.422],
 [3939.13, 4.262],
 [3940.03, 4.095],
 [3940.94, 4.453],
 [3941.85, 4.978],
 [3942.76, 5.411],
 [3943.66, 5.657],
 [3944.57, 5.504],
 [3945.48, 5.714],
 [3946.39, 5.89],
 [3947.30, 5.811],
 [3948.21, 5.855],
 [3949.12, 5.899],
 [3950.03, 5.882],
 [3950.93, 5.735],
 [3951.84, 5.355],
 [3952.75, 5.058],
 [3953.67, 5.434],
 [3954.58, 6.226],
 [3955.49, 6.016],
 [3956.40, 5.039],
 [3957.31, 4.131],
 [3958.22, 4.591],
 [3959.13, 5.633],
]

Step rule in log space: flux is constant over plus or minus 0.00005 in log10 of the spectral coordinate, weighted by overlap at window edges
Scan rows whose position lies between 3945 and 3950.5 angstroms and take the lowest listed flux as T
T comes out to 5.714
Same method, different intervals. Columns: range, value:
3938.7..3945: 4.095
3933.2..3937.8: 4.999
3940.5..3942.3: 4.453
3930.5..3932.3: 4.701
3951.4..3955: 5.058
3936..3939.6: 4.262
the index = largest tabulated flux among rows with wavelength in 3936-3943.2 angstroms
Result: 5.411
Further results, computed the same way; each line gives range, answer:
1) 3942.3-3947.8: 5.89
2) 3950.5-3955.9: 6.226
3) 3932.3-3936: 5.4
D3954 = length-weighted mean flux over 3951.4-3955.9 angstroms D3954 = 5.6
